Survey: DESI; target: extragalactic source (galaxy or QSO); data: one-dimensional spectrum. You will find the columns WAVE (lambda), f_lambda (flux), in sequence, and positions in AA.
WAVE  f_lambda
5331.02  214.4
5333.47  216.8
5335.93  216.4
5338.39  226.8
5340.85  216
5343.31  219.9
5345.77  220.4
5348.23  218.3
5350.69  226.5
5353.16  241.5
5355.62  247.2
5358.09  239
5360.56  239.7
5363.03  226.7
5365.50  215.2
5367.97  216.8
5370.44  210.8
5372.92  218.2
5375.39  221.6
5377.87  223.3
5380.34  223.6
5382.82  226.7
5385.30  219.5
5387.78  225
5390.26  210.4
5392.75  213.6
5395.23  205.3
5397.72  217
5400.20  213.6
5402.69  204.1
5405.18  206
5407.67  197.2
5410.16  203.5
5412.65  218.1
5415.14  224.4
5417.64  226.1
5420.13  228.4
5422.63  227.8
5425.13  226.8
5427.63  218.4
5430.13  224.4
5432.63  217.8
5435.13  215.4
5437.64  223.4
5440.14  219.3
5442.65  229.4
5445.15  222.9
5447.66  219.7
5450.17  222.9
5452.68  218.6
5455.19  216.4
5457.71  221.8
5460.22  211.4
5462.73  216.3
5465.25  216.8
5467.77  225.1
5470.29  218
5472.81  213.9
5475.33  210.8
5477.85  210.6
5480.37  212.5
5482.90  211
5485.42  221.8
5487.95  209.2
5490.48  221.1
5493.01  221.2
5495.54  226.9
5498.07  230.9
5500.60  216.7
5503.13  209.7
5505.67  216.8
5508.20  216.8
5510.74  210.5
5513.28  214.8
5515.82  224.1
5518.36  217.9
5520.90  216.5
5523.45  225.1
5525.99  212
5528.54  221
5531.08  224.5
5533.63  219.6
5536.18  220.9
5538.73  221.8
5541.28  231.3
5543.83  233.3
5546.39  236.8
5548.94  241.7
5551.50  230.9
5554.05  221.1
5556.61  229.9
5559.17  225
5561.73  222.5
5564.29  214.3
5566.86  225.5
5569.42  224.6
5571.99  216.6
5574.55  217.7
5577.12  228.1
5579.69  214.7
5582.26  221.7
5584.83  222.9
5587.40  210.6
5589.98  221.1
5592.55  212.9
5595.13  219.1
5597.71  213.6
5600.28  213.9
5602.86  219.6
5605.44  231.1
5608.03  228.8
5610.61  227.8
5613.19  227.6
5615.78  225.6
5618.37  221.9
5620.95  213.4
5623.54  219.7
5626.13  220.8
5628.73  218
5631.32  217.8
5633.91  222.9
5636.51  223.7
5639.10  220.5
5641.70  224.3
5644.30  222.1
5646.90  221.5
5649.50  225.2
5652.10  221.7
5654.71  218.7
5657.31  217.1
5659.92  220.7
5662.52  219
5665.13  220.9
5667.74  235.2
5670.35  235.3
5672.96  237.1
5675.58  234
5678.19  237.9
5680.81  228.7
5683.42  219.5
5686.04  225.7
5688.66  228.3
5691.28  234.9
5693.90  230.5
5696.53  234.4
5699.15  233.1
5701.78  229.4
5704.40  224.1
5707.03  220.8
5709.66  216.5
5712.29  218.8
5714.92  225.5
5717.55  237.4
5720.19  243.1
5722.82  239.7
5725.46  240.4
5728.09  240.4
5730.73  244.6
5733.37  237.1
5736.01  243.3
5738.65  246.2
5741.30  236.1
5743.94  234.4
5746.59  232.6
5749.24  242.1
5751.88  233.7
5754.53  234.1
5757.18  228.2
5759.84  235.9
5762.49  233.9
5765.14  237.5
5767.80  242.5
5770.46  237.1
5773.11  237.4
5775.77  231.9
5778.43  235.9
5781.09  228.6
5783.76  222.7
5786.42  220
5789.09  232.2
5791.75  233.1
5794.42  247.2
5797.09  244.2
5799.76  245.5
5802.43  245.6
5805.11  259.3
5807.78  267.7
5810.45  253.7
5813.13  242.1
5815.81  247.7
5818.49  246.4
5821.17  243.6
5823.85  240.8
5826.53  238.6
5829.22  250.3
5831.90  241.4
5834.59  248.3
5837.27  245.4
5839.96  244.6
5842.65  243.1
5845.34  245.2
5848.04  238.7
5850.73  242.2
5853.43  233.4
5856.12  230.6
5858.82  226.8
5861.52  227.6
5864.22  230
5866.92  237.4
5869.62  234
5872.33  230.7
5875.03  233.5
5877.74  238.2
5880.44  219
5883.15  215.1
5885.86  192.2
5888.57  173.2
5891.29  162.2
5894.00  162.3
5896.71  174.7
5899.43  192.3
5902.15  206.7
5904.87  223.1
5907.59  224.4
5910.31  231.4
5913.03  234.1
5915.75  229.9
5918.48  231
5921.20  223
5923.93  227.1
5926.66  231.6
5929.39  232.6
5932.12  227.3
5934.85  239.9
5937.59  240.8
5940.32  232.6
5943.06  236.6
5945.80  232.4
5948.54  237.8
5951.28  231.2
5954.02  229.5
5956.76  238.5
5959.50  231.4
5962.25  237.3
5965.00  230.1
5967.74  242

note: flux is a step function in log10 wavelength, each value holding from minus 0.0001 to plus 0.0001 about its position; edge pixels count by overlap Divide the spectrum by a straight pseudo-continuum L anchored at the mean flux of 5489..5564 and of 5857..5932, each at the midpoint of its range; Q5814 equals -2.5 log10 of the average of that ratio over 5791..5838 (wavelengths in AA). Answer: -0.14 mag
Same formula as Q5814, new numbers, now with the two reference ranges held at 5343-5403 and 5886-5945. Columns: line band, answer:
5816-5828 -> -0.12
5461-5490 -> 0.03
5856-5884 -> -0.06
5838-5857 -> -0.11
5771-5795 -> -0.07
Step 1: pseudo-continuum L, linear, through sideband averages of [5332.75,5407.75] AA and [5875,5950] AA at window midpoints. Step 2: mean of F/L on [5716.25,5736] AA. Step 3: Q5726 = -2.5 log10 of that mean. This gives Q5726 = -0.10 mag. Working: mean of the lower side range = 220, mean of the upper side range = 218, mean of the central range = 241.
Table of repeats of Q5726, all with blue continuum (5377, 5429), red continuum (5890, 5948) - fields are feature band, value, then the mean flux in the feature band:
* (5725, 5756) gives -0.096 mag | 239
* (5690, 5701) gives -0.070 mag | 233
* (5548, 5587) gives -0.028 mag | 223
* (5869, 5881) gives -0.061 mag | 232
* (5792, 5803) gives -0.120 mag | 244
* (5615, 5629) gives -0.009 mag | 220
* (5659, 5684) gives -0.054 mag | 229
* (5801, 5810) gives -0.175 mag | 257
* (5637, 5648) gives -0.021 mag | 222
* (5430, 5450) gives -0.021 mag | 221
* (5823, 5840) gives -0.119 mag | 244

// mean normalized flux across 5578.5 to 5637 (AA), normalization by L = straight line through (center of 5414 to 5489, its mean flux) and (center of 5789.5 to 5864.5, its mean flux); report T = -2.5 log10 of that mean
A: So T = 0.04 mag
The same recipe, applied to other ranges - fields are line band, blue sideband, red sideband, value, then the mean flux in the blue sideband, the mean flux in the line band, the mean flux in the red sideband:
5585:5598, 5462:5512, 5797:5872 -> 0.04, 217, 216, 242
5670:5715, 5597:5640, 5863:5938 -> -0.04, 222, 228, 217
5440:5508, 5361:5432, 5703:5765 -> 0.02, 218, 218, 234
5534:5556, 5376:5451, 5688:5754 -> -0.02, 218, 229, 234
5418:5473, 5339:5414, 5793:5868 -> 0.01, 220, 221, 243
